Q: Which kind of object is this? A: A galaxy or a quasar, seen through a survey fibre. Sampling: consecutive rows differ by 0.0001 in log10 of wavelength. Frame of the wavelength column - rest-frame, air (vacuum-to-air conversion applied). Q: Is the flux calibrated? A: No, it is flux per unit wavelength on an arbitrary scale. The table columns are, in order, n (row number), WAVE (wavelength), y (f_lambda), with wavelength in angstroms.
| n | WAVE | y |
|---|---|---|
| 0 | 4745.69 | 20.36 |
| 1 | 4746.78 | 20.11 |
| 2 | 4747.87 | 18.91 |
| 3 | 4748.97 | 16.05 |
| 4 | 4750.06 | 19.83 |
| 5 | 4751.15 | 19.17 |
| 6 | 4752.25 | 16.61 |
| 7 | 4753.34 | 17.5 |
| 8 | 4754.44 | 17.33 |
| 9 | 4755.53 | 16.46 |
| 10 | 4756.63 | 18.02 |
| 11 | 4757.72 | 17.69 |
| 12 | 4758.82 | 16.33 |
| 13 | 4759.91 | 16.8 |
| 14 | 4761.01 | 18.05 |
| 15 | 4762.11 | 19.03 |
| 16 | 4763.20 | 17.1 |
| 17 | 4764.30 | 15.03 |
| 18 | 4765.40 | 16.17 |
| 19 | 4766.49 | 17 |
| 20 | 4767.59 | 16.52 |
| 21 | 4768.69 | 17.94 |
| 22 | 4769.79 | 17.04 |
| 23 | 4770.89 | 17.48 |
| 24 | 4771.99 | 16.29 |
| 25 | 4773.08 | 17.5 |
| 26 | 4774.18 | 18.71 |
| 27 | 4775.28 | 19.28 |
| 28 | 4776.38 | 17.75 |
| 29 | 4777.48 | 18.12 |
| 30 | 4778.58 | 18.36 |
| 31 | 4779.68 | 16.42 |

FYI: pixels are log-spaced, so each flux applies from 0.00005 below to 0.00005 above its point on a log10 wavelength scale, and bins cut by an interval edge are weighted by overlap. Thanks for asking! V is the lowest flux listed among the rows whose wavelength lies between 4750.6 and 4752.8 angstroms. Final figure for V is 16.61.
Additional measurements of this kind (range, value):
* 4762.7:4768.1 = 15.03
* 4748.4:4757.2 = 16.05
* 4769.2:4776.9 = 16.29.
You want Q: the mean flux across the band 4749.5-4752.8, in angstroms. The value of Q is 18.6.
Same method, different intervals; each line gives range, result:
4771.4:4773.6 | 17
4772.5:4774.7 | 18.1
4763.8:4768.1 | 16.2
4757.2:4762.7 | 17.6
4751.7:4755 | 17.1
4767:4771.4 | 17.2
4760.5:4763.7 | 18.1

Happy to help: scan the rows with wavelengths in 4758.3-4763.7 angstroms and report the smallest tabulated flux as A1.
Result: 16.33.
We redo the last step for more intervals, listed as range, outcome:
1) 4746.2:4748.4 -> 18.91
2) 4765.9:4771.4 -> 16.52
